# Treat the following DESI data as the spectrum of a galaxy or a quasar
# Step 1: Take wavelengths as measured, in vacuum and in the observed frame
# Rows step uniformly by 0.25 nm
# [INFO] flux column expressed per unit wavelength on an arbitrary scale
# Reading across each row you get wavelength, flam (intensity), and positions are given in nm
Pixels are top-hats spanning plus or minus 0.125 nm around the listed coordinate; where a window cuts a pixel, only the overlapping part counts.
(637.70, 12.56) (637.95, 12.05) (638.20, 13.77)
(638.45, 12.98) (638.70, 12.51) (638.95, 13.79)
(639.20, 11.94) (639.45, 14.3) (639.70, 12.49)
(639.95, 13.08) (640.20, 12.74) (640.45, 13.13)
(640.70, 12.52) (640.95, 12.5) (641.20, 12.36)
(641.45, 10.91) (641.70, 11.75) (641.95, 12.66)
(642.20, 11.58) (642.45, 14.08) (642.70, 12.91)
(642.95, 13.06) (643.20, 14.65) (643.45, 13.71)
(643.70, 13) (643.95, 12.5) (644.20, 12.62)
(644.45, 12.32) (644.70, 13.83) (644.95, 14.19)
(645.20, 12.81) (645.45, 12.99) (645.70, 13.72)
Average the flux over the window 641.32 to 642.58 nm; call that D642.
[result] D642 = 12.2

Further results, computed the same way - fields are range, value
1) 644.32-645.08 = 13.4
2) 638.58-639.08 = 13.1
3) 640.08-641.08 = 12.7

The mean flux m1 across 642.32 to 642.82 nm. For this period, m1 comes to 13.5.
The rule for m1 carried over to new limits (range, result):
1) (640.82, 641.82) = 11.9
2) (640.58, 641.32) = 12.5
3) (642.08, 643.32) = 13.3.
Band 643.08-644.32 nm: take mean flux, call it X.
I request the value 13.3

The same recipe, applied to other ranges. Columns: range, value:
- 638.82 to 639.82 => 13.1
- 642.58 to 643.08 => 13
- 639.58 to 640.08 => 12.8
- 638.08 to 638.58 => 13.4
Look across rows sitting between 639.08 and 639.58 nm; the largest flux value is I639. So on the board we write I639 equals 14.3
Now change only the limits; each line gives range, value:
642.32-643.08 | 14.08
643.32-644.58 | 13.71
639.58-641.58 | 13.13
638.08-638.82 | 13.77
